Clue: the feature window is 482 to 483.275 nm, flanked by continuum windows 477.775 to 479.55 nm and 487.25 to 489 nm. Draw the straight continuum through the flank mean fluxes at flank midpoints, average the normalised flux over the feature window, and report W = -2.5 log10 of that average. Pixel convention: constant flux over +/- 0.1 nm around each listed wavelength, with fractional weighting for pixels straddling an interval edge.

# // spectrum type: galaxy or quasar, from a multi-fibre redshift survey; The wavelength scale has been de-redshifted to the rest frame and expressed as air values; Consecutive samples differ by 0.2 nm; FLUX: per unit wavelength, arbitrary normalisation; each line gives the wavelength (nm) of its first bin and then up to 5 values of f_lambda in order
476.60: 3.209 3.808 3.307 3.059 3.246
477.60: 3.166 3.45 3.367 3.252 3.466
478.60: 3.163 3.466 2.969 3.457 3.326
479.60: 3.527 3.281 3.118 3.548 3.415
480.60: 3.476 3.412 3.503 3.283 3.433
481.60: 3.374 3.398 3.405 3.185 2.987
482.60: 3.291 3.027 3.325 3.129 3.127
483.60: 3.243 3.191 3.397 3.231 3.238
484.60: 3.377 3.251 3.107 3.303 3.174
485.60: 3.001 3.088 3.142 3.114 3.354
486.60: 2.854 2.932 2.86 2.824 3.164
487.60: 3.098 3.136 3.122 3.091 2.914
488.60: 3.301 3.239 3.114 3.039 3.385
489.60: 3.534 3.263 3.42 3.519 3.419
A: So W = 0.02 mag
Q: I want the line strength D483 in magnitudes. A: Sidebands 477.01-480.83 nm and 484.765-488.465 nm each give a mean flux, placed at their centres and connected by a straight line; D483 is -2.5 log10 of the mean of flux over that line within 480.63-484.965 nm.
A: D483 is -0.03 mag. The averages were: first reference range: 3.32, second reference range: 3.08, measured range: 3.28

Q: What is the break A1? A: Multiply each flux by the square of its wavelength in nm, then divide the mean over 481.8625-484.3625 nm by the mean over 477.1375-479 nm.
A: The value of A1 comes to 1.00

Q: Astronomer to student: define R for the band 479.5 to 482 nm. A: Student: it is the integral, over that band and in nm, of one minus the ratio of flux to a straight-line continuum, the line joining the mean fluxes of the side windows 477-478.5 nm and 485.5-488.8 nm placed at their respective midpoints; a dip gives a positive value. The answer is -0.140 nm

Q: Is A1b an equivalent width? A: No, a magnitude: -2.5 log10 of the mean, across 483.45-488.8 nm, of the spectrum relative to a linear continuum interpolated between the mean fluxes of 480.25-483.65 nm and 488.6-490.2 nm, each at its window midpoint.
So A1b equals 0.055 mag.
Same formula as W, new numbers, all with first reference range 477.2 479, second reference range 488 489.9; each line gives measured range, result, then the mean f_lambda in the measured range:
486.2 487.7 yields 0.07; 3.02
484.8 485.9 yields 0.03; 3.15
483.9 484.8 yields -0.02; 3.3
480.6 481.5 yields -0.05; 3.42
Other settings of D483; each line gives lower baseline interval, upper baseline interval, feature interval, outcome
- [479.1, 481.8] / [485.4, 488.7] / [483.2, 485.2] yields -0.010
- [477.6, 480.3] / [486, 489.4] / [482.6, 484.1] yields -0.002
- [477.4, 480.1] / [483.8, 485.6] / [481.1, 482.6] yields -0.007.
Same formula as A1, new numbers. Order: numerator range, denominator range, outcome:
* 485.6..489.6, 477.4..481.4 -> 0.96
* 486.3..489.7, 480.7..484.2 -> 0.97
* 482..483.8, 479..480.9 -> 0.95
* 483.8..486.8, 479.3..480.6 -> 0.96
